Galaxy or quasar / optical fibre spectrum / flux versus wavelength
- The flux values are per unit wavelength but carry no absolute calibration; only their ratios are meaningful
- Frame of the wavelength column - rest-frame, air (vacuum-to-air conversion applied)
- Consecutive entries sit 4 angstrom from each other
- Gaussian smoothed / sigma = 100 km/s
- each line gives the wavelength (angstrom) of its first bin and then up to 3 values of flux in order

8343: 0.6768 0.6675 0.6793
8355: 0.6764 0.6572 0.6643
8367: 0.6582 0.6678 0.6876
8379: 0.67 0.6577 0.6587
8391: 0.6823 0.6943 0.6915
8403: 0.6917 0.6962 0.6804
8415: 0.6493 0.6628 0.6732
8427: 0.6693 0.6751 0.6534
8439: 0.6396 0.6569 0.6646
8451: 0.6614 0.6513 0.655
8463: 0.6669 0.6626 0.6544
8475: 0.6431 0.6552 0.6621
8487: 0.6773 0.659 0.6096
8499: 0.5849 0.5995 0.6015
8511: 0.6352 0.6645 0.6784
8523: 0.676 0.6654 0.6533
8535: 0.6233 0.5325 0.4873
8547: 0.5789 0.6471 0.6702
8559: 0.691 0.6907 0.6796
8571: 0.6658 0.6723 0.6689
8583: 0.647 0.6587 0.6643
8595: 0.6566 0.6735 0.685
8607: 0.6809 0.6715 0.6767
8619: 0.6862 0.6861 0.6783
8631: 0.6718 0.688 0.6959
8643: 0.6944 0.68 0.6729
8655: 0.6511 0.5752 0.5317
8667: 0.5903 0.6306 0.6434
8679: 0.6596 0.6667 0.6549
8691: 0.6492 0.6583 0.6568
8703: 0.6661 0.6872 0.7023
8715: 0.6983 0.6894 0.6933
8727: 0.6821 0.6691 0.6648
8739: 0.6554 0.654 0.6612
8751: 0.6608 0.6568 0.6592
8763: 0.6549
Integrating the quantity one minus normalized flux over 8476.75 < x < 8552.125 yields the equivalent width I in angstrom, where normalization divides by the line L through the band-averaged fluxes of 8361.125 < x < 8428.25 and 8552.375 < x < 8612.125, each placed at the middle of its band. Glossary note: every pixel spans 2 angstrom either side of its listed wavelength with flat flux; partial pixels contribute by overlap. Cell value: 5.2 angstrom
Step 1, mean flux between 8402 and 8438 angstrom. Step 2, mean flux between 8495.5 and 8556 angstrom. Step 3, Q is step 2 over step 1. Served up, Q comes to 0.92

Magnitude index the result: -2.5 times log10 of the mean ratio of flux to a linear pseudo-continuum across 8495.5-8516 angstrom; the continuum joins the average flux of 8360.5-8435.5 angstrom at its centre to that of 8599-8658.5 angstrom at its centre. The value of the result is 0.10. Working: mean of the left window 0.673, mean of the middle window 0.614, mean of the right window 0.677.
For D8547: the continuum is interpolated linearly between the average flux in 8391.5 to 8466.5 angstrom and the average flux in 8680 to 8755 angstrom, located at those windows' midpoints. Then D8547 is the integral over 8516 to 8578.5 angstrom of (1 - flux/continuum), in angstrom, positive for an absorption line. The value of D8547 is 2.6 angstrom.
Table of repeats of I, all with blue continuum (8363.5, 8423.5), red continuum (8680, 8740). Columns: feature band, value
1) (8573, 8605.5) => 0.4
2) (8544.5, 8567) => 0.7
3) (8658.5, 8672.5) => 1.9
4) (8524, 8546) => 2.6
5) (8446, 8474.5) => 0.7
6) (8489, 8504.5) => 1.4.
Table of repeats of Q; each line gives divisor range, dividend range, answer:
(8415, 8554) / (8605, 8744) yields 1.03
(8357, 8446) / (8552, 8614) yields 1.00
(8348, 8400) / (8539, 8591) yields 0.96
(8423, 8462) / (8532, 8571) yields 0.95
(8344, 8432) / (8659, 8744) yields 0.97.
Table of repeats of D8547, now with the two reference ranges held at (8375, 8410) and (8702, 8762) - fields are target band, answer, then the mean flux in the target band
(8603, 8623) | -0.1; 0.68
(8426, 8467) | 1.2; 0.659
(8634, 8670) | 1.8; 0.641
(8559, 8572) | -0.1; 0.682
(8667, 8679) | 0.7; 0.633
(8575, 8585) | 0.2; 0.661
